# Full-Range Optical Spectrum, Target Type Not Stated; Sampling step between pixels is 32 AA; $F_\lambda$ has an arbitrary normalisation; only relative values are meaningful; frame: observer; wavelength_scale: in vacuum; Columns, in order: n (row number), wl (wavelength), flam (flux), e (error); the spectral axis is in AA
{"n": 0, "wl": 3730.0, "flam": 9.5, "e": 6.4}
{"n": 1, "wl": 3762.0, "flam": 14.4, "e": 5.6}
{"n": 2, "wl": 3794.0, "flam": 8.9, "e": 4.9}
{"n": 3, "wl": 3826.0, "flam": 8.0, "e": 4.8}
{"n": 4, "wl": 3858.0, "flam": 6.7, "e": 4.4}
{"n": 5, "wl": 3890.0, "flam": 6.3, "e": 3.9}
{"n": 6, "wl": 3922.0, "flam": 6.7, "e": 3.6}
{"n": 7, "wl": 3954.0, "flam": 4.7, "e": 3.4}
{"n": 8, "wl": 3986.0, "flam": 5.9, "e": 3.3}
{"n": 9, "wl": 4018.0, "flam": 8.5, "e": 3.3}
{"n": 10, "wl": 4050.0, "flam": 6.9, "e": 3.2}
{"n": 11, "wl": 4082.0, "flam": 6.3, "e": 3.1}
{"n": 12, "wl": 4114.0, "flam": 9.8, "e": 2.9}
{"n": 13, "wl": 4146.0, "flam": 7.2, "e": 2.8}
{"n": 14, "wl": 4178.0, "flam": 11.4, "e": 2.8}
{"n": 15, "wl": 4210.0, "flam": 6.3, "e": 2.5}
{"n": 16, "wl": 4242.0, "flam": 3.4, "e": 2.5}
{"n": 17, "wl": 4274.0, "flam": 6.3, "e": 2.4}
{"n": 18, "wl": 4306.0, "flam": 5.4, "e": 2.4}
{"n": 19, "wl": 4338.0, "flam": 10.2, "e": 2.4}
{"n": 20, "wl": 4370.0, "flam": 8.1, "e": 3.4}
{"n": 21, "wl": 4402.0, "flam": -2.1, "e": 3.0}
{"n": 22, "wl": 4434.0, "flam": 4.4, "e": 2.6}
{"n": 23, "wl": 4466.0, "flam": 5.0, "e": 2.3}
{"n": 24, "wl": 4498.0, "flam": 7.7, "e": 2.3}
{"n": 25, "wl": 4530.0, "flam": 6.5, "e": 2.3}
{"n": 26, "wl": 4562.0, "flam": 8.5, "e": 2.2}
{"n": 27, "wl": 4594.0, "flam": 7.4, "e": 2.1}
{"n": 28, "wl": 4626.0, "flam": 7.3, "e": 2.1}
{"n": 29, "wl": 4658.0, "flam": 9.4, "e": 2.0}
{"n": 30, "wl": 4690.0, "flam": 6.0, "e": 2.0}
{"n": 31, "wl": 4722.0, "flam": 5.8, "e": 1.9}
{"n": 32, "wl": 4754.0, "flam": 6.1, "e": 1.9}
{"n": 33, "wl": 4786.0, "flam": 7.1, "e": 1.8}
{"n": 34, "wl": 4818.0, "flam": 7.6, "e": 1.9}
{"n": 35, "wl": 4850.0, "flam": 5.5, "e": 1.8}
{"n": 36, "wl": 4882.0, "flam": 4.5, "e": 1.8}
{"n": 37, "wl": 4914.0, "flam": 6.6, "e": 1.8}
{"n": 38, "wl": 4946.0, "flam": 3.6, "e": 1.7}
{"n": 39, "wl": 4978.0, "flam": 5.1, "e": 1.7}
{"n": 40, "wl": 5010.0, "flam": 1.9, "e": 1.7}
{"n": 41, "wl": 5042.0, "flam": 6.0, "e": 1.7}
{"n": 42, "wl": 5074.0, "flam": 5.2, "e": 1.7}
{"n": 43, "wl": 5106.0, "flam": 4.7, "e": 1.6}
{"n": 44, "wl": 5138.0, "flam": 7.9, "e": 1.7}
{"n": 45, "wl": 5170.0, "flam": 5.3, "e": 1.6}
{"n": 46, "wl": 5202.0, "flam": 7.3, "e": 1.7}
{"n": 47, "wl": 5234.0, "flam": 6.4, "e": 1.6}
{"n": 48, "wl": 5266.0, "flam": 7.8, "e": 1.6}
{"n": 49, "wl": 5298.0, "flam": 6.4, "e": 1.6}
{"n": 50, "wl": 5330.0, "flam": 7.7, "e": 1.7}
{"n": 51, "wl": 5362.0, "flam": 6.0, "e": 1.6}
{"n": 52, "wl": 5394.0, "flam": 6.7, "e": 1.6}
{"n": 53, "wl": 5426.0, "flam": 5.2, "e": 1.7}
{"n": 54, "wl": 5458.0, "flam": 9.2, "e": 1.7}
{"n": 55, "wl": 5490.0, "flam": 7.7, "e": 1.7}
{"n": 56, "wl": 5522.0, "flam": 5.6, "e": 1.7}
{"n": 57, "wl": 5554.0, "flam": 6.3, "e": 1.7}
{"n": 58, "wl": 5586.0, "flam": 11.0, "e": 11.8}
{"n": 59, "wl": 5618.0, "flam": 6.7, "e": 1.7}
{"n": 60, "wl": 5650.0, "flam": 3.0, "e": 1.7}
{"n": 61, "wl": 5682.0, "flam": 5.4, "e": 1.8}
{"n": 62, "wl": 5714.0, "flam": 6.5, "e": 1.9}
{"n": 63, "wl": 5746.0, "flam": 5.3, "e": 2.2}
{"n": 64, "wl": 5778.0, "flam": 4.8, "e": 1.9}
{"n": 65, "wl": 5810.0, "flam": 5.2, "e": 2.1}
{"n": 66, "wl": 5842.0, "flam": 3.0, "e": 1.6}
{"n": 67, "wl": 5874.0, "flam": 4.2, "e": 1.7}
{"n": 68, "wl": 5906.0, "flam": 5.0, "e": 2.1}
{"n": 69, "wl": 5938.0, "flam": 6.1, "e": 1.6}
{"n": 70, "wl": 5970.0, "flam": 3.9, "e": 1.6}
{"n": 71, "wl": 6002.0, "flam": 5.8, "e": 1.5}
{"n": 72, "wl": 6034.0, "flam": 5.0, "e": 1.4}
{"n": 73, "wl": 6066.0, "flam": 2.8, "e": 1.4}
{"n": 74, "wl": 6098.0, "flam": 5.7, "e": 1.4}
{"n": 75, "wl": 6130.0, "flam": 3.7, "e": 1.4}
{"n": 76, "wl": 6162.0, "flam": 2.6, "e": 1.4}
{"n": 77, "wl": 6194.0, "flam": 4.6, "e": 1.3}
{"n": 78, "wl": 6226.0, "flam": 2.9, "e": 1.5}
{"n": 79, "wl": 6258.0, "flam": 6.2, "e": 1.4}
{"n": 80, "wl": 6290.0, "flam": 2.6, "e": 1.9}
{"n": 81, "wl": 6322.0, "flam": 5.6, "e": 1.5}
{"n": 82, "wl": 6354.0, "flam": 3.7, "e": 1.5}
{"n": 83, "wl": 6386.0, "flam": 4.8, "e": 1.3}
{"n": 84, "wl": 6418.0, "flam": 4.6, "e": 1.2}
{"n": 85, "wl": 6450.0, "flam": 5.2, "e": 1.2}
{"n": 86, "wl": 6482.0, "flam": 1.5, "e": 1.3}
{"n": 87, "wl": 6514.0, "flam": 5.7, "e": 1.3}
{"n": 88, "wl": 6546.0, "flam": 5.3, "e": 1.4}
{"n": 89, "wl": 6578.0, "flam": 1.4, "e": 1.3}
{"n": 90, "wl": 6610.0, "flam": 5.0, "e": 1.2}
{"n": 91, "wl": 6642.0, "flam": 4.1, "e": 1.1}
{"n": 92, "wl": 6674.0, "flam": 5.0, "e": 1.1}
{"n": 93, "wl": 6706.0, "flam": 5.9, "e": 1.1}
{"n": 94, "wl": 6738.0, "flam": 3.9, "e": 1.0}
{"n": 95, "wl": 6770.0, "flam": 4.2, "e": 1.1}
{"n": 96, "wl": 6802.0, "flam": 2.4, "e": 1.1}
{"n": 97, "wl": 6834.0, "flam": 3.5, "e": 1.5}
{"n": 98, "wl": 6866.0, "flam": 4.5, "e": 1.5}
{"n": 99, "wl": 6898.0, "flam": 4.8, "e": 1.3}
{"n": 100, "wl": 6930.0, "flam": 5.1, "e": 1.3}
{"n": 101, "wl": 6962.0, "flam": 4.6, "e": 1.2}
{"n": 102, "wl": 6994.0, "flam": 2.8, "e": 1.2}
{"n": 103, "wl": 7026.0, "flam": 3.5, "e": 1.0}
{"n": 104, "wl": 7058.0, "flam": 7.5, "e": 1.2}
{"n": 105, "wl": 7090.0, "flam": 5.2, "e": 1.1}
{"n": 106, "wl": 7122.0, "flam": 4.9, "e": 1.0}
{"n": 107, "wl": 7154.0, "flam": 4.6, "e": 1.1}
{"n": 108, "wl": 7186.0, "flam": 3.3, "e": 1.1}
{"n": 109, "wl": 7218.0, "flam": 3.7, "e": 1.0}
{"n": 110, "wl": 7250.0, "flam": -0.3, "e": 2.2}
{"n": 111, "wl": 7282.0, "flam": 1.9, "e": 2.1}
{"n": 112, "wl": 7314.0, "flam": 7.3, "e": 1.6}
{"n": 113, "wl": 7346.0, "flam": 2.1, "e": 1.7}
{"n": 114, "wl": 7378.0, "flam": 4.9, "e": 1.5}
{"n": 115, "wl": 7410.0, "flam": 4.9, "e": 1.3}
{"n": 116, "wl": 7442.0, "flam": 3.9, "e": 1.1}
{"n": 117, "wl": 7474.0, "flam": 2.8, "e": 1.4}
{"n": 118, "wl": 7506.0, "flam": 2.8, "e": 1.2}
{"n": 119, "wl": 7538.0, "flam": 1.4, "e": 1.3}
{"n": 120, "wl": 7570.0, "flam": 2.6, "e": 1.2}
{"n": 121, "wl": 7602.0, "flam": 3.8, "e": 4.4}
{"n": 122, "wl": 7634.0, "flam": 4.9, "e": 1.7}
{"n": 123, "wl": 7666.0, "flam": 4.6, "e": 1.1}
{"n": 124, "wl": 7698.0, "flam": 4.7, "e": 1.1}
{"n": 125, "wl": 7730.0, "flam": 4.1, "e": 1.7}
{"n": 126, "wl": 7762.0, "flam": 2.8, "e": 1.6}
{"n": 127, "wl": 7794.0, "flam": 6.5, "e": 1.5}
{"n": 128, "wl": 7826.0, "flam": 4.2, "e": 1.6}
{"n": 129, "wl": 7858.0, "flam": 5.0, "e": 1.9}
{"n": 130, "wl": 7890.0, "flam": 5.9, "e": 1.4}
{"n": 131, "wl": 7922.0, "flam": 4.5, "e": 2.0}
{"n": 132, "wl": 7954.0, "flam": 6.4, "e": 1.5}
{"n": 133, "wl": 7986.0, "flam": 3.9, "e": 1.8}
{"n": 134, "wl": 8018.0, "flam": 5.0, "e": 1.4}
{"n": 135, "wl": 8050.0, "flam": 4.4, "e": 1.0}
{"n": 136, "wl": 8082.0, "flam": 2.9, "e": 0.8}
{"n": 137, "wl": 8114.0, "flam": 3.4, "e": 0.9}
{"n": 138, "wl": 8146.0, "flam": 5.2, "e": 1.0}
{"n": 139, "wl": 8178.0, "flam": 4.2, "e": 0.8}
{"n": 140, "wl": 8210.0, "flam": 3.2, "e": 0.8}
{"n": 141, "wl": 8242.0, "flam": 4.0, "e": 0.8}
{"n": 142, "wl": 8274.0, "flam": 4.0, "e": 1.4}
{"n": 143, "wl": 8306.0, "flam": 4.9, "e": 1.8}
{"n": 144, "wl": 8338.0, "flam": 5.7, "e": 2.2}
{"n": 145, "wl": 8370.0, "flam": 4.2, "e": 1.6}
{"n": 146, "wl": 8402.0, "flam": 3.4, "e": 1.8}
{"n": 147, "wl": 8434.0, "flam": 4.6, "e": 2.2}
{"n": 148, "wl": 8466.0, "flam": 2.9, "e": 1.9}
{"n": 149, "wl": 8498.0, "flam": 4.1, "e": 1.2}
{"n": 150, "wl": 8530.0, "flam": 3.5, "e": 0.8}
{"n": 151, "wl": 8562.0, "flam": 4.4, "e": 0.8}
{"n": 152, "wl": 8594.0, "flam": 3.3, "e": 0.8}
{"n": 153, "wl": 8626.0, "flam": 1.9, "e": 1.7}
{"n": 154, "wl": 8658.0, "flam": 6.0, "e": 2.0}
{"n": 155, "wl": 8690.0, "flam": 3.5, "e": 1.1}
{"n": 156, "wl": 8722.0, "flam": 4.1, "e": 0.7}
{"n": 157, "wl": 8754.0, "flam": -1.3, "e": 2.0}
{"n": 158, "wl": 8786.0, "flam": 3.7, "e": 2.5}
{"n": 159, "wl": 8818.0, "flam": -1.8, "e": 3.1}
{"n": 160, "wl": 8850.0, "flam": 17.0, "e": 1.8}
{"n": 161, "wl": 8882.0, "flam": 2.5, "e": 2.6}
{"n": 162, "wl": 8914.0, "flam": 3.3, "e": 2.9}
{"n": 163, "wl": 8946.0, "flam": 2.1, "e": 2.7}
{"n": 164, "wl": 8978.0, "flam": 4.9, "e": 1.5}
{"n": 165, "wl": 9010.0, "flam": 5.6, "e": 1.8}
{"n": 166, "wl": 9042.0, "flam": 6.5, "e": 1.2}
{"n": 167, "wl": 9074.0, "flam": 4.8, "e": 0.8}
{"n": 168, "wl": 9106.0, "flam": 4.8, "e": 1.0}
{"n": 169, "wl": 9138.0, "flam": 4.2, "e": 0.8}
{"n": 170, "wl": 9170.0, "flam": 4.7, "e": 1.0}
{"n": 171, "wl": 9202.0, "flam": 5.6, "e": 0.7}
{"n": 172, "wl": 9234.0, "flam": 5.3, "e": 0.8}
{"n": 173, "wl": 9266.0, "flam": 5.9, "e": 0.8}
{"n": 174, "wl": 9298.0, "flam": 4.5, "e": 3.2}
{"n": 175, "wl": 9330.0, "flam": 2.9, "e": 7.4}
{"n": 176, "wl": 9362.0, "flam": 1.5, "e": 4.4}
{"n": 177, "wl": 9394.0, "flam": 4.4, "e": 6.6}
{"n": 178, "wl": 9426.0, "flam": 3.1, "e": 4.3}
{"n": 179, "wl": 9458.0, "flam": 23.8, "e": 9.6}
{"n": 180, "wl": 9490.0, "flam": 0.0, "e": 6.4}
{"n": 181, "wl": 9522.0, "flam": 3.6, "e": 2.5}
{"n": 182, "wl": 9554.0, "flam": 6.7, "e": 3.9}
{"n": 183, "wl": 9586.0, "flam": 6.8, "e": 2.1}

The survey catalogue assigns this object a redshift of 1.376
